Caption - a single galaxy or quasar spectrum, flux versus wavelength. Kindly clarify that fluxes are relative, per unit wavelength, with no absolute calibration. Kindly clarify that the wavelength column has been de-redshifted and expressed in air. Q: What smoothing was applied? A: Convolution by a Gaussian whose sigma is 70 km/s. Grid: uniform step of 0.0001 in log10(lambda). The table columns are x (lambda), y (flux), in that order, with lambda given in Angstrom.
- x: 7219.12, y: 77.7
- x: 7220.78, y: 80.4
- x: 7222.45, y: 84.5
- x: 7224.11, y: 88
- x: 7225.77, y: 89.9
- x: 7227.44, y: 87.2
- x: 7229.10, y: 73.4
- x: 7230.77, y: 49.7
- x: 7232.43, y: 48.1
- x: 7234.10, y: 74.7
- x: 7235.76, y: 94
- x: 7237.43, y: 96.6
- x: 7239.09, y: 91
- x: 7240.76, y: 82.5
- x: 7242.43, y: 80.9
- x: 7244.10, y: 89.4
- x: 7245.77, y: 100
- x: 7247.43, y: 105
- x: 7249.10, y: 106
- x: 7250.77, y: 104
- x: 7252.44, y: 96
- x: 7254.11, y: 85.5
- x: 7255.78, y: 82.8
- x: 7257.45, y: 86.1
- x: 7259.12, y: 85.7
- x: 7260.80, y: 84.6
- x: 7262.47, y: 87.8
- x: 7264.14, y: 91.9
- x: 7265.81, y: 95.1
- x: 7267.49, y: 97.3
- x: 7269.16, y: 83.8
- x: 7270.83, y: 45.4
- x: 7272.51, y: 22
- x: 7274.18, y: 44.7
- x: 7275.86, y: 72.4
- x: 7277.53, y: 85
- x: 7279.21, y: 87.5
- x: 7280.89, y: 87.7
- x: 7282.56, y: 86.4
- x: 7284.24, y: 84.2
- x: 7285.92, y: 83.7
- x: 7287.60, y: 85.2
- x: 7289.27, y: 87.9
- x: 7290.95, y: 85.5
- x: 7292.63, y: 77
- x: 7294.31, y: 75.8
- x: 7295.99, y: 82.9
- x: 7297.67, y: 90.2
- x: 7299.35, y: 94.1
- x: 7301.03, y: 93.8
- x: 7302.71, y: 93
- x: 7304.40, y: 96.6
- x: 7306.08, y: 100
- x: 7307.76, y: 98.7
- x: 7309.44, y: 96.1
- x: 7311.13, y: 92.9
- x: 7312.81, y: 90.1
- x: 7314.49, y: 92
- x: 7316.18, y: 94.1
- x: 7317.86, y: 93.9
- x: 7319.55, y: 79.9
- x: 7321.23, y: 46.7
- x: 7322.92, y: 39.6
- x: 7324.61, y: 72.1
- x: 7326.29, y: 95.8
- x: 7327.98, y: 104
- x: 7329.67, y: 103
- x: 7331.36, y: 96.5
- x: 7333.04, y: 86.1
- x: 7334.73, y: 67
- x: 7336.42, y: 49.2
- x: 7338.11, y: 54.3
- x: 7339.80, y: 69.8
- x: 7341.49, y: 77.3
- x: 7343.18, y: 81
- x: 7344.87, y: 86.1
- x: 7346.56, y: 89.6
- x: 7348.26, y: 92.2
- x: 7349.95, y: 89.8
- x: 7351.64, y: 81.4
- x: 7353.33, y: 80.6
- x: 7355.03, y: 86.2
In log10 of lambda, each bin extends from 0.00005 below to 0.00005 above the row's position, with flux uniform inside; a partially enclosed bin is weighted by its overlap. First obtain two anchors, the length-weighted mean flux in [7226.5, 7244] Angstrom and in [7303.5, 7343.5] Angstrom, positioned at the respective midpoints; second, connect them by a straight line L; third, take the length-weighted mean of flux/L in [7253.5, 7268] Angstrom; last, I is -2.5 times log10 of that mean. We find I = -0.11 mag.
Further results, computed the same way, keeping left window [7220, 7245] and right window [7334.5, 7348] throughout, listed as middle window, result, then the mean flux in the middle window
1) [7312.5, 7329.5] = -0.099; 81.4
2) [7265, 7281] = 0.095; 71.3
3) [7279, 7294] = -0.104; 84.6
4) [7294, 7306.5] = -0.200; 91.1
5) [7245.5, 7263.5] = -0.173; 92.8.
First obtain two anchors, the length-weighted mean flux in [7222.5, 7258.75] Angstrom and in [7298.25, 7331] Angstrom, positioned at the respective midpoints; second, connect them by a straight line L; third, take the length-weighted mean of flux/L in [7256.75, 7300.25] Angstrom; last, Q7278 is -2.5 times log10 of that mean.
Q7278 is 0.09 mag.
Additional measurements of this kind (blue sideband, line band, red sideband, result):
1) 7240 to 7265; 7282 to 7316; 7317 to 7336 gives -0.07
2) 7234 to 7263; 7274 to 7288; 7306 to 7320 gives 0.14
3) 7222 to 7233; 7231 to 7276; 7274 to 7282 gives -0.08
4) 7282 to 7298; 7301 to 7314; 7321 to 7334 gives -0.15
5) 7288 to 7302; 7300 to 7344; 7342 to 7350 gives 0.04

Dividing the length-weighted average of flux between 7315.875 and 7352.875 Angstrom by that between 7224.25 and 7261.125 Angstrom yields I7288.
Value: 0.92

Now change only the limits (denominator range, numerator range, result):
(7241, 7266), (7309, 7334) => 0.93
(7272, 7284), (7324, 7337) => 1.19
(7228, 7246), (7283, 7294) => 1.05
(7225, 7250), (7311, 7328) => 0.95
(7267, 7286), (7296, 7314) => 1.30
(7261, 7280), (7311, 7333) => 1.14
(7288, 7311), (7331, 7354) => 0.87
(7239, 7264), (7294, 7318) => 1.02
